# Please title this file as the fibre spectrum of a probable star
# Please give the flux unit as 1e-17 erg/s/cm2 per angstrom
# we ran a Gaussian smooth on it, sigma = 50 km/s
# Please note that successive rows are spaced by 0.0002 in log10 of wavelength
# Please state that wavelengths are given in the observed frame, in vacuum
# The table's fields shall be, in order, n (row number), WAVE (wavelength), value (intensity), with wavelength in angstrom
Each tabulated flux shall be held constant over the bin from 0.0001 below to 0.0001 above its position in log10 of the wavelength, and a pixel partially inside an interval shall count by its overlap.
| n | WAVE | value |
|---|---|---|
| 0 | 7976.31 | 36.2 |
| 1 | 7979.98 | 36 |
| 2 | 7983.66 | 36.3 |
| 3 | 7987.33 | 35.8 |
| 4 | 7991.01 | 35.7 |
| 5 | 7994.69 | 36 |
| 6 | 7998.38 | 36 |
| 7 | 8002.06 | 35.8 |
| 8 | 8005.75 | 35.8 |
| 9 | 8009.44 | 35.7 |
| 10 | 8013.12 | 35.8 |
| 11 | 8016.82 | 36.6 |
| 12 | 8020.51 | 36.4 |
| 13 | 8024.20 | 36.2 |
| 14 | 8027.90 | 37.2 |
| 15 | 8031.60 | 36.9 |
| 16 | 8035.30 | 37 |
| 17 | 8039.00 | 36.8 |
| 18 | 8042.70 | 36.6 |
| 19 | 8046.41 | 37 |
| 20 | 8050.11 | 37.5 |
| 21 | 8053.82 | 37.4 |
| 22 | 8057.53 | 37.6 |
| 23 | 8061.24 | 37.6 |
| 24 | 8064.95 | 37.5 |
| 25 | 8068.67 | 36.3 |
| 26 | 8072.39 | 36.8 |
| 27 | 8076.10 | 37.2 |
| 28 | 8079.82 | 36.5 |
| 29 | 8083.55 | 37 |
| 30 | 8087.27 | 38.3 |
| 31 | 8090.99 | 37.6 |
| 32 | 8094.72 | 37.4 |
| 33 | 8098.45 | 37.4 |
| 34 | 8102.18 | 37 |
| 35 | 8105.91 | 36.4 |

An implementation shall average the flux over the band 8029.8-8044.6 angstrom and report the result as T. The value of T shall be 36.8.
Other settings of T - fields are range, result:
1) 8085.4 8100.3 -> 37.7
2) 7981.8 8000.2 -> 36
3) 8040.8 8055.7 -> 37.1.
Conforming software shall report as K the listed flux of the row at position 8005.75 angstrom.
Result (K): 35.8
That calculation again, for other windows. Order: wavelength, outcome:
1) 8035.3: 37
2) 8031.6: 36.9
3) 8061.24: 37.6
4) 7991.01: 35.7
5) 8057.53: 37.6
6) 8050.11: 37.5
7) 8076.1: 37.2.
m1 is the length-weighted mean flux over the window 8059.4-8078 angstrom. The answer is 37.1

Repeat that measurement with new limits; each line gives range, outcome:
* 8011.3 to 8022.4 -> 36.3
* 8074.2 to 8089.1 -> 37.3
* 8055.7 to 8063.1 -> 37.6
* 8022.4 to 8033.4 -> 36.7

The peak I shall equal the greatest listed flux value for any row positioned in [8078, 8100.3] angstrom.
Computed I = 38.3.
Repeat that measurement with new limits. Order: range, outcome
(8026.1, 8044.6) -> 37.2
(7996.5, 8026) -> 36.6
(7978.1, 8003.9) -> 36.3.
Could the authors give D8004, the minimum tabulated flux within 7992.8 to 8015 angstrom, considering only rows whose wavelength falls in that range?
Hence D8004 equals 35.7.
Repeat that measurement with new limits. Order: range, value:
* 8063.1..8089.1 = 36.3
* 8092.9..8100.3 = 37.4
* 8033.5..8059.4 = 36.6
